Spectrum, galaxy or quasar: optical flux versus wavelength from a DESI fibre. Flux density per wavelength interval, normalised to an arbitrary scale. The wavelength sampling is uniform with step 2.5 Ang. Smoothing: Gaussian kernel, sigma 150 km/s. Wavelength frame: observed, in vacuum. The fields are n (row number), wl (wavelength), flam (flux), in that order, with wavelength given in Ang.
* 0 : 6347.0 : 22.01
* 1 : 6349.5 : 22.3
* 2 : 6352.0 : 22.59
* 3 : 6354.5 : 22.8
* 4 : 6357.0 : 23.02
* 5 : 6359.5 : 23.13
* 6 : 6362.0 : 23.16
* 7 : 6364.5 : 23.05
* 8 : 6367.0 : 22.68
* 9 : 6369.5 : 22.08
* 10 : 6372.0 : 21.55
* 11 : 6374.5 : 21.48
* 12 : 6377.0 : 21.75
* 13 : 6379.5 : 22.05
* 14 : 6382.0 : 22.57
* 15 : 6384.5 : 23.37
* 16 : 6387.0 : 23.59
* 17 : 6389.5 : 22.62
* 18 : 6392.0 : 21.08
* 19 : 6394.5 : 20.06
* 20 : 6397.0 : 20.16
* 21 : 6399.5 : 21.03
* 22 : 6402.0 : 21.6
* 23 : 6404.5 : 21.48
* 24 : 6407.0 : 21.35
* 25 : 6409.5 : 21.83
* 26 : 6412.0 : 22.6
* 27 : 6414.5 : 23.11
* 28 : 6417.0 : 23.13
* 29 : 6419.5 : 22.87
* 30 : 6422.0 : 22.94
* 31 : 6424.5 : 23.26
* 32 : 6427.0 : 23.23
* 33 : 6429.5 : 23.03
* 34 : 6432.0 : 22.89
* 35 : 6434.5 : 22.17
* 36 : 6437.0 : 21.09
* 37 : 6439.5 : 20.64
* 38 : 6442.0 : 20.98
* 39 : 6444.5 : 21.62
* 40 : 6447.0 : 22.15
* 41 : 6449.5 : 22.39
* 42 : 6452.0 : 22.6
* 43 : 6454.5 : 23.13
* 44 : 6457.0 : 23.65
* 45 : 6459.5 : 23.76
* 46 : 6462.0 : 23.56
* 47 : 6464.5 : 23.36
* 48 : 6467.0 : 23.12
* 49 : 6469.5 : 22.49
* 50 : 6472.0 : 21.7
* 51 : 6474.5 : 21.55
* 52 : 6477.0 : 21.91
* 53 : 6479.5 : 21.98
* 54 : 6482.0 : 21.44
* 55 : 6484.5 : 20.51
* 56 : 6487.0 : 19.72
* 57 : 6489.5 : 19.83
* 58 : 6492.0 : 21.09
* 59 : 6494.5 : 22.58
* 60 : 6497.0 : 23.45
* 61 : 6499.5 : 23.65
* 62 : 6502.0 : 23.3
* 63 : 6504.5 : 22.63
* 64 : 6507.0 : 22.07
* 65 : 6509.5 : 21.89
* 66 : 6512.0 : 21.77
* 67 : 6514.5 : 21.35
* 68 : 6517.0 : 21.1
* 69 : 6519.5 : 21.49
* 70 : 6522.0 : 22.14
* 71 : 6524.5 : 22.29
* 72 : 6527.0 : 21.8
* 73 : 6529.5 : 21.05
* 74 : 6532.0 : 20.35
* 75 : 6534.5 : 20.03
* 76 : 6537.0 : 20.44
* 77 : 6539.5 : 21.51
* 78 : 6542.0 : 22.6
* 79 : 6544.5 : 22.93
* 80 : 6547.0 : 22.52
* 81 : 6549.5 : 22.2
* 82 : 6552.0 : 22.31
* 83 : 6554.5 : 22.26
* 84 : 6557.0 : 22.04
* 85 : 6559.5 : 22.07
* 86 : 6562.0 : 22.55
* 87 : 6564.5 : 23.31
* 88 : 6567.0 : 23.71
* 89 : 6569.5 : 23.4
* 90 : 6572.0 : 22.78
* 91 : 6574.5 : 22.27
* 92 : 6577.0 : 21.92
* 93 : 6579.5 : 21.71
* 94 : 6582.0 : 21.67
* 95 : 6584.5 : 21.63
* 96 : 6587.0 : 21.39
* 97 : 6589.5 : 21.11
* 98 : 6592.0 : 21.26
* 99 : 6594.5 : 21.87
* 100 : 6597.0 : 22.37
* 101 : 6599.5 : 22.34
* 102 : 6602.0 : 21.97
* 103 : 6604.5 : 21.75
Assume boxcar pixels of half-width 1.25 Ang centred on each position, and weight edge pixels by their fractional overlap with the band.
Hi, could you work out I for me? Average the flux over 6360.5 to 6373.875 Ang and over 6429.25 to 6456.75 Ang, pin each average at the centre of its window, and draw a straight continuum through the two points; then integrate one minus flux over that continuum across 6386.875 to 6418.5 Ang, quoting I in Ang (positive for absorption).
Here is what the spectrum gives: 0.7 Ang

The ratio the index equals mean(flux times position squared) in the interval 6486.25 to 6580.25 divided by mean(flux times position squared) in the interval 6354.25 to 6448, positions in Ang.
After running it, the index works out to 1.0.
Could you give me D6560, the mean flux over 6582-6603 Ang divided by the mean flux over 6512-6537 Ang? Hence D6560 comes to 1.02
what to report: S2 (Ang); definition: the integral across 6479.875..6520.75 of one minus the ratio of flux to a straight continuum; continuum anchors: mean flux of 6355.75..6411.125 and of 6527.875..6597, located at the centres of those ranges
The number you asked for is 0.45 Ang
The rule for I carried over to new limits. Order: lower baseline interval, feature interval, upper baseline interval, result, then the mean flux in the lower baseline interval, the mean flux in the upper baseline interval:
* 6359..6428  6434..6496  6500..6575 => 0.54 Ang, 22.2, 22.1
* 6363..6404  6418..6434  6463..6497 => -0.86 Ang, 21.9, 21.7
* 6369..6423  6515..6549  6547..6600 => 0.91 Ang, 22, 22.2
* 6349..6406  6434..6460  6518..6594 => -0.11 Ang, 22.1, 22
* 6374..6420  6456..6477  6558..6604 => -0.74 Ang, 22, 22.2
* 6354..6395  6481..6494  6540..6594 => 0.98 Ang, 22.4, 22.3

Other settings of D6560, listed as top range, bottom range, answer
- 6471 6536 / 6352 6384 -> 0.96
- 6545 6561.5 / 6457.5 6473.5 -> 0.97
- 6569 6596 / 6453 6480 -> 0.96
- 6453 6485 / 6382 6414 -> 1.03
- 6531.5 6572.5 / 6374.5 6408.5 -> 1.02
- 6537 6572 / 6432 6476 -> 1.01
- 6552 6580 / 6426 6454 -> 1.02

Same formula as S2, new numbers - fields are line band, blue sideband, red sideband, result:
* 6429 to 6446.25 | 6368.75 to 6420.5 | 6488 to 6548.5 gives 0.1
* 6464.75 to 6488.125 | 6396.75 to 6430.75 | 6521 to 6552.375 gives 0.3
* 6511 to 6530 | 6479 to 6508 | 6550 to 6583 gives 0.4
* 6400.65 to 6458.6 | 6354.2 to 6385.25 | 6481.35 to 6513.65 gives -0.4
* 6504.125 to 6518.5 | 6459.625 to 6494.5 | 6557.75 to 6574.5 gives 0.3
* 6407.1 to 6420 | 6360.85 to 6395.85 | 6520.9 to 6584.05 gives -0.2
